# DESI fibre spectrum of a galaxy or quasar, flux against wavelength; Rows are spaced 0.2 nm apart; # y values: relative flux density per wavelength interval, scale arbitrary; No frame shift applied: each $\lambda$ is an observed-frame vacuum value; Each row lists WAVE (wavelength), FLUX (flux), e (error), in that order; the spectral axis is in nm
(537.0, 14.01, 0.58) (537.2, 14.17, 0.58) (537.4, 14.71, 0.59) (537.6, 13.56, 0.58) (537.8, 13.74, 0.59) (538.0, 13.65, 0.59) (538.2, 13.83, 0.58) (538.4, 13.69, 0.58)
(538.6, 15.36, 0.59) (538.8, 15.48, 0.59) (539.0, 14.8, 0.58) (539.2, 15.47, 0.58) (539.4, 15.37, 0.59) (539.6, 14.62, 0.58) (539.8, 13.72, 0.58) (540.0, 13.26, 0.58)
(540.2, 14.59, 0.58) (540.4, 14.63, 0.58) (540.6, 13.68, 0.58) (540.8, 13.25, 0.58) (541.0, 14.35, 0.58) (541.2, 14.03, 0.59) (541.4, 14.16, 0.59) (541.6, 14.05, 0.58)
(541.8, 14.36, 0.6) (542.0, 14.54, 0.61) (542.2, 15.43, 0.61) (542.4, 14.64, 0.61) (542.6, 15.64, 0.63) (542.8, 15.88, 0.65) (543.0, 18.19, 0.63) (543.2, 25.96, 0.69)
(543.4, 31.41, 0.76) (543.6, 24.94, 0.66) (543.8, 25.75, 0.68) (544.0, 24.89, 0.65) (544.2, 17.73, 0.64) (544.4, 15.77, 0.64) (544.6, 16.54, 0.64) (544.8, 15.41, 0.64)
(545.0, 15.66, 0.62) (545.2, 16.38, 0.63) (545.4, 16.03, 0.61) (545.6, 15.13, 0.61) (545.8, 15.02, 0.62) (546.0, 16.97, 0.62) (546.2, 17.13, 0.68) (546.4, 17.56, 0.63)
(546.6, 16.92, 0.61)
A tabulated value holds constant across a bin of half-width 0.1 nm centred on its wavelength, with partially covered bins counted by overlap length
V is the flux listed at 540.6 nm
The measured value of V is 13.68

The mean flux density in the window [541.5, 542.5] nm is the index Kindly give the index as 14.6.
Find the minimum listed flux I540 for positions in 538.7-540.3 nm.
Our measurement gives 13.26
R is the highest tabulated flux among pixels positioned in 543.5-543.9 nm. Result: 25.75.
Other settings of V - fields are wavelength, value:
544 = 24.89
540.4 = 14.63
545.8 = 15.02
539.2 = 15.47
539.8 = 13.72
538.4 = 13.69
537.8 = 13.74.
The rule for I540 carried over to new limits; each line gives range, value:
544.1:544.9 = 15.41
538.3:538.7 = 13.69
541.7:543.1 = 14.36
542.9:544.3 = 17.73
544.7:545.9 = 15.02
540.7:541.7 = 13.25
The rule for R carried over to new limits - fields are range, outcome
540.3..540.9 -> 14.63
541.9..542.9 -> 15.88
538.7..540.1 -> 15.48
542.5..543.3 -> 25.96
